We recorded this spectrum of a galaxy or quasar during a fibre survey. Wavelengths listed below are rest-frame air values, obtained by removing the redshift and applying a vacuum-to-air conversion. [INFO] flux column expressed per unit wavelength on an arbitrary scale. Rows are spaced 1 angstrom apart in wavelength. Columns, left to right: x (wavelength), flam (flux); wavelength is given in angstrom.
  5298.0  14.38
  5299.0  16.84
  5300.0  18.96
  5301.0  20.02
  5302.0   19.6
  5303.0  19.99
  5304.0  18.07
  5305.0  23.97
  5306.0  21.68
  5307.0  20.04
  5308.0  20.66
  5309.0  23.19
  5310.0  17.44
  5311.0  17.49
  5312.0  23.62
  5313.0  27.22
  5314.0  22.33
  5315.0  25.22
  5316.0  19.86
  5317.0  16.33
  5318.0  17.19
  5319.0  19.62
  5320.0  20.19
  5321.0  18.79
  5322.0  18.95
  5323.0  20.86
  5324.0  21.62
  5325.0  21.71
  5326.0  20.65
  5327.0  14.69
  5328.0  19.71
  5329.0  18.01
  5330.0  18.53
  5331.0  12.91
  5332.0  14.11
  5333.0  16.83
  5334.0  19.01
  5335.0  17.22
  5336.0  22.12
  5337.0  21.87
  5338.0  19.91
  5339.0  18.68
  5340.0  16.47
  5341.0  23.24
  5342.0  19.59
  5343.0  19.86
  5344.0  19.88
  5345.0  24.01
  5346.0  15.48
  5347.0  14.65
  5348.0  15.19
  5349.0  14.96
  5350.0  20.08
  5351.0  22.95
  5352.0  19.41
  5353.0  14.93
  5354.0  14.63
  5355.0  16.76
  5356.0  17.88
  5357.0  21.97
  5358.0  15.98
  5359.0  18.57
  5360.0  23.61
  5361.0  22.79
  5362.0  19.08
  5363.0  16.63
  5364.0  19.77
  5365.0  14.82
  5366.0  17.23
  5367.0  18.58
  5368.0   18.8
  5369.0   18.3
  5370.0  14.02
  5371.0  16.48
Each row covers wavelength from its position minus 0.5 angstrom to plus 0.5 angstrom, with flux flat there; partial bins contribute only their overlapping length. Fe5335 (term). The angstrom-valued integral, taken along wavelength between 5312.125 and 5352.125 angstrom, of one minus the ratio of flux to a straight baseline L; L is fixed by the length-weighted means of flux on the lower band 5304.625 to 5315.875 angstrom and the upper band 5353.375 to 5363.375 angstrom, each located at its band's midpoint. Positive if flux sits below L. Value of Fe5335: 2.4 angstrom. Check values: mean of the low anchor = 22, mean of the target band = 19.3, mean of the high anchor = 18.8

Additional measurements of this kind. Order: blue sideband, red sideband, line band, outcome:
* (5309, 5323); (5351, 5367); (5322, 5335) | 1.1 angstrom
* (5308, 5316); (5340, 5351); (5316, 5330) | 1.3 angstrom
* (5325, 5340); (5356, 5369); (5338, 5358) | 0.2 angstrom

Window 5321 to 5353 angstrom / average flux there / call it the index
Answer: 18.8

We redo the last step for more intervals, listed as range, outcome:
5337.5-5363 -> 18.8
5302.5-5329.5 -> 20.3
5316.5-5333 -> 18.3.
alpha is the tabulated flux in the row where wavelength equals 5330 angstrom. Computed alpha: 18.53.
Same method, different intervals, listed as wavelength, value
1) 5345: 24.01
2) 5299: 16.84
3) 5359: 18.57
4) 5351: 22.95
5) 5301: 20.02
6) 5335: 17.22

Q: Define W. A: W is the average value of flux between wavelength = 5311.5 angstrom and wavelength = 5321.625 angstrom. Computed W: 21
